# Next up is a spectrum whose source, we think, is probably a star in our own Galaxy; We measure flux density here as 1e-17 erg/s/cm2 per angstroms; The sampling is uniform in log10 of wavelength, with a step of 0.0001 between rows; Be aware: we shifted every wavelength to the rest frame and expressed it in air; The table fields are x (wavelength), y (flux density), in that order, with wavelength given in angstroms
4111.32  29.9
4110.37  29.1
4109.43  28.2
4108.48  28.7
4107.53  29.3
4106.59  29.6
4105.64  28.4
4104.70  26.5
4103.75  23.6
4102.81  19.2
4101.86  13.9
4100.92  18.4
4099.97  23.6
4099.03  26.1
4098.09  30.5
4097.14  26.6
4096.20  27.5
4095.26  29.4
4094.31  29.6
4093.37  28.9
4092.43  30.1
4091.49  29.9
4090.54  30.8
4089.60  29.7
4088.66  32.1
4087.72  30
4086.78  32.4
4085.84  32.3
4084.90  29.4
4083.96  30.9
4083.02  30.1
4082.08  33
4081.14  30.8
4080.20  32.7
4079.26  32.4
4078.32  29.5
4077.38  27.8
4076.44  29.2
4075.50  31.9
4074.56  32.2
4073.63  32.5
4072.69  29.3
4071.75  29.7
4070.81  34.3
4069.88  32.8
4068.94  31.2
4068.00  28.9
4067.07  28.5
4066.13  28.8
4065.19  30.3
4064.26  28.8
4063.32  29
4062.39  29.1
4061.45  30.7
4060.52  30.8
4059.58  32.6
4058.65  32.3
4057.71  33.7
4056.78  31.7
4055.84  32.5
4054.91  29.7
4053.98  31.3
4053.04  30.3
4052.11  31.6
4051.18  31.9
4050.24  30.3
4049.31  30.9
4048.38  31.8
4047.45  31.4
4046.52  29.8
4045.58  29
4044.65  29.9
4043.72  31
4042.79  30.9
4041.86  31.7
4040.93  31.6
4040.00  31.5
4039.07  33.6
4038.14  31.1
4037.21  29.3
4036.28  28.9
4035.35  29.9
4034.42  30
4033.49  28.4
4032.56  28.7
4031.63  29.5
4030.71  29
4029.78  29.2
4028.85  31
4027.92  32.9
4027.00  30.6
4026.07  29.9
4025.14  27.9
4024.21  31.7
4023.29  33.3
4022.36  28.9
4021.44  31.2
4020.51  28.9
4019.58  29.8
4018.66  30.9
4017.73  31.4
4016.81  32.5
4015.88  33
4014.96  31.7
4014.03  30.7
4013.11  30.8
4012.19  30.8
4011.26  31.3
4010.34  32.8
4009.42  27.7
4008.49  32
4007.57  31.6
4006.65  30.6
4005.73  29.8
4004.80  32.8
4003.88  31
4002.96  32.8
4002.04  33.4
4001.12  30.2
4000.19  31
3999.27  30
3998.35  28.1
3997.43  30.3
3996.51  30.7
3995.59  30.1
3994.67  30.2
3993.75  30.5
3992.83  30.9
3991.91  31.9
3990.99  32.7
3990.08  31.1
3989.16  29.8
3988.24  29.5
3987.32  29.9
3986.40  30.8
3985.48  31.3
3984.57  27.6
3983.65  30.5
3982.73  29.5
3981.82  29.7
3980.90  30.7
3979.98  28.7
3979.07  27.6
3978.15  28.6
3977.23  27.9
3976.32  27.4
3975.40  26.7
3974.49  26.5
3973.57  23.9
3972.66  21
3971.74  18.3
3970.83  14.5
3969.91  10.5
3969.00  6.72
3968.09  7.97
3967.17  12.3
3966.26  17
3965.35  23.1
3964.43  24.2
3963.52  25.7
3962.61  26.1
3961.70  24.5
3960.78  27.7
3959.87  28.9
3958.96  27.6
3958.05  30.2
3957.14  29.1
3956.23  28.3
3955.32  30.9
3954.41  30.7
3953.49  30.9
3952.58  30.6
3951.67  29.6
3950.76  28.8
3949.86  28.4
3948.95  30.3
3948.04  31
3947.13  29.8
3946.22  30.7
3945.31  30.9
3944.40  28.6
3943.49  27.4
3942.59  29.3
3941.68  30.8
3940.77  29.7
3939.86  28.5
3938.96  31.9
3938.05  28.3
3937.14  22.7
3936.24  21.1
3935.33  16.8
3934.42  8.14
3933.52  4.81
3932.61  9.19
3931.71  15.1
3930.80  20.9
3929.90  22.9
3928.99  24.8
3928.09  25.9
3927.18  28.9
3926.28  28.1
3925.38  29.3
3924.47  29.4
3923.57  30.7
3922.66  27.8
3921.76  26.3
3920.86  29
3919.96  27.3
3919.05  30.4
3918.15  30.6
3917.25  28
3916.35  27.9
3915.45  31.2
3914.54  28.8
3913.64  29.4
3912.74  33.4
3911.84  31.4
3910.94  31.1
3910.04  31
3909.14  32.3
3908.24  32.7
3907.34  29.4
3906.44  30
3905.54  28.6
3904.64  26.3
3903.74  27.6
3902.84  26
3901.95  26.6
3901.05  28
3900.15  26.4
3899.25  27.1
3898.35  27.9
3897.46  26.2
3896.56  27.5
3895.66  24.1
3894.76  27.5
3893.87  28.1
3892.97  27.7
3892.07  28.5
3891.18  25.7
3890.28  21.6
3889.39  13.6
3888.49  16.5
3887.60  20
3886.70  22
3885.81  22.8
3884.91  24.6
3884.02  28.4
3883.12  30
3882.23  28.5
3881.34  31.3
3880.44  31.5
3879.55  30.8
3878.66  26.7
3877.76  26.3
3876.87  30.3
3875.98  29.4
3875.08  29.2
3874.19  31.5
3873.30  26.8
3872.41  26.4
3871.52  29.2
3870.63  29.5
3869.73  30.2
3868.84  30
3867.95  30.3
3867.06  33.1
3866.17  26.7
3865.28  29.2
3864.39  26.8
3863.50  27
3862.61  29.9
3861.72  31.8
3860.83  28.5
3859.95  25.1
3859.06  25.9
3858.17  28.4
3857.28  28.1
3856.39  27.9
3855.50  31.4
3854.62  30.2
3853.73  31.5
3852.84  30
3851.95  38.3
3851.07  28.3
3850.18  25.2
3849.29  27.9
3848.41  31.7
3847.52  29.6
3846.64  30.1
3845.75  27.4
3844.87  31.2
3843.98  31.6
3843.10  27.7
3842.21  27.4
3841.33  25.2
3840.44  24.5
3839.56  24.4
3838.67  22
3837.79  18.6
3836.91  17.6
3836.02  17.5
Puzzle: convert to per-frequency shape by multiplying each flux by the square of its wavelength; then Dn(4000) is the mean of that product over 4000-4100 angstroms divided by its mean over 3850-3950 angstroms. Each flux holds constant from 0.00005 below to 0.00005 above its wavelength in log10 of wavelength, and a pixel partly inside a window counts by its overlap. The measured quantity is 1.21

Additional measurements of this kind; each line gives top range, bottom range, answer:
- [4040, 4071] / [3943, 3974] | 1.30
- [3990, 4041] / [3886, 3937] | 1.26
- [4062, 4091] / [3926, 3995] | 1.26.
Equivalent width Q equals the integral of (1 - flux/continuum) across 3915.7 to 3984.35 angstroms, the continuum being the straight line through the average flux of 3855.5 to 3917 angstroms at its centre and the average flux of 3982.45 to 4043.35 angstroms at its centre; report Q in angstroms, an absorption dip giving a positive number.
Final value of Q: 9.0 angstroms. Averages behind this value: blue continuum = 27.9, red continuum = 30.7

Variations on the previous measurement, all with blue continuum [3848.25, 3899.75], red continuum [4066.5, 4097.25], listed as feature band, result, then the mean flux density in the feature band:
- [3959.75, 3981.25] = 5.1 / 22.2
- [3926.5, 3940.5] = 3.7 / 20.9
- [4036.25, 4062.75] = -0.9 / 31.1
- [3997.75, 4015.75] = -0.9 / 31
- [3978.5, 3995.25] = -0.5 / 30.2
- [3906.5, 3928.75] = -1.0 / 29.6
